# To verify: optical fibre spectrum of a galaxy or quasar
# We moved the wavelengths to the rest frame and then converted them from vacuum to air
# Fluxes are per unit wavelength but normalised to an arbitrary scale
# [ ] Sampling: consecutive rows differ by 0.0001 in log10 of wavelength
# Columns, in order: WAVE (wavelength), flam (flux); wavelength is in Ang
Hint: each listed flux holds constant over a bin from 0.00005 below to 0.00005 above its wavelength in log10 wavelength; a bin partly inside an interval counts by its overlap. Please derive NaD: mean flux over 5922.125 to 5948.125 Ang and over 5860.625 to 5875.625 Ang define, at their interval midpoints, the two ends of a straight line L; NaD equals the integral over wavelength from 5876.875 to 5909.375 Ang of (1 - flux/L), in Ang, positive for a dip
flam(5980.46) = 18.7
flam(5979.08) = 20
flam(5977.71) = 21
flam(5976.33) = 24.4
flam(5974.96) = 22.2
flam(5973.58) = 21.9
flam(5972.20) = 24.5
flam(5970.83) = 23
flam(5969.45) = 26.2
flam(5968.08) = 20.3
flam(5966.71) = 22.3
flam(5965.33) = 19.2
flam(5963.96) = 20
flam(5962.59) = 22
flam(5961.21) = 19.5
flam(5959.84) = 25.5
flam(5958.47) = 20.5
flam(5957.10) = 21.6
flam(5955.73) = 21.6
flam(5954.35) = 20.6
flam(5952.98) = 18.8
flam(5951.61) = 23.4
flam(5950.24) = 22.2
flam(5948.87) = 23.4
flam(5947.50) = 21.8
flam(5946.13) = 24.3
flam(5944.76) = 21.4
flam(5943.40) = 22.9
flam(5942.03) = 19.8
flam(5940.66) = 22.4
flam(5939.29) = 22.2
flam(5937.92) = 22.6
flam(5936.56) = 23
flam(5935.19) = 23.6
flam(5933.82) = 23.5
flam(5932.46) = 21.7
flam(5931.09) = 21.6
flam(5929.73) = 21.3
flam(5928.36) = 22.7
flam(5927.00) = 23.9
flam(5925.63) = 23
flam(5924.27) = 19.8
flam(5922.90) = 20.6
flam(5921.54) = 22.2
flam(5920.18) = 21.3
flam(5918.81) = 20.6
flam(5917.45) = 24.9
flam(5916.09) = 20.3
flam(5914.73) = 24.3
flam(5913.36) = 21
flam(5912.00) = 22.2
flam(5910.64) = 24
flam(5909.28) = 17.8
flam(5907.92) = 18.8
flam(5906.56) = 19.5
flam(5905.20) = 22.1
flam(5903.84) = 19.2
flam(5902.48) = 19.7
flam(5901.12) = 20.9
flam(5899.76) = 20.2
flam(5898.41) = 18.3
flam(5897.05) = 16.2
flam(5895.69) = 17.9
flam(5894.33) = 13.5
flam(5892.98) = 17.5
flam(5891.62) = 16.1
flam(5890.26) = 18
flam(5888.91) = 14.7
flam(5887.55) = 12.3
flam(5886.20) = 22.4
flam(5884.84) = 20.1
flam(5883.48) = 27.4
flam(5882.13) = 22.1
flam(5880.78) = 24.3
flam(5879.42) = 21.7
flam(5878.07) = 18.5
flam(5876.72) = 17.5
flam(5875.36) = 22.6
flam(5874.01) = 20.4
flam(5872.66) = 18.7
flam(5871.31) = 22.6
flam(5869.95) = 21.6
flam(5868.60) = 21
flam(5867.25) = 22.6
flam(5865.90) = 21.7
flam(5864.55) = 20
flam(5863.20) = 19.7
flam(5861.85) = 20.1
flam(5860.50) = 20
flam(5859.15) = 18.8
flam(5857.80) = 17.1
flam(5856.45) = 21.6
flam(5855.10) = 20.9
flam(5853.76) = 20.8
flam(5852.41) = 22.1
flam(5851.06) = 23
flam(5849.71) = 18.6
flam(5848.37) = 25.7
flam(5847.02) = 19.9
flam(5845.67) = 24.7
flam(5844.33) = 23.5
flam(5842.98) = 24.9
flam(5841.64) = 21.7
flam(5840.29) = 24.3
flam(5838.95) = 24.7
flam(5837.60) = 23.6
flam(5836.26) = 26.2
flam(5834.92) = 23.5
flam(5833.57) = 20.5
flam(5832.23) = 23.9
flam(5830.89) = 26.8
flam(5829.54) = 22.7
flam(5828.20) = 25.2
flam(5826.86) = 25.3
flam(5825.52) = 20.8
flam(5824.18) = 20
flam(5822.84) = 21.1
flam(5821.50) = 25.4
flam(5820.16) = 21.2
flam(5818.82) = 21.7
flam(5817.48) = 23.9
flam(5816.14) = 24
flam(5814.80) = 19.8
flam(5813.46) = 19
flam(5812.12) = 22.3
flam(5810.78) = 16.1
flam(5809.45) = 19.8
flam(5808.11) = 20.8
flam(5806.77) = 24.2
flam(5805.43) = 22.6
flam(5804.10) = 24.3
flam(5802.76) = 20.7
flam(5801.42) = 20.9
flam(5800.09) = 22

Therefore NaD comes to 3.4 Ang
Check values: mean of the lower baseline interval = 20.9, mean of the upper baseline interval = 22.2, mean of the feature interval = 19.1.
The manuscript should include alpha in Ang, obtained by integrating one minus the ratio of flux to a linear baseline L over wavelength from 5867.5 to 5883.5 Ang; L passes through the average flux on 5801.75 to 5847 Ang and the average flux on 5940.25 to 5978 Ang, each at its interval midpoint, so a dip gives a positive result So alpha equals 0.78 Ang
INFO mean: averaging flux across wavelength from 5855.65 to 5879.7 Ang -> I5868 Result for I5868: 20.3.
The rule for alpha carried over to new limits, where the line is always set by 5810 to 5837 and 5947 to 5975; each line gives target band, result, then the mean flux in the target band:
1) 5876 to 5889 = 1.10 Ang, 20.3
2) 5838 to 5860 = 0.34 Ang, 22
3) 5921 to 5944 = -0.14 Ang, 22.2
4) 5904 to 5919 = 0.51 Ang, 21.4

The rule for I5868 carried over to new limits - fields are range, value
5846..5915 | 20.1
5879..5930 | 20.3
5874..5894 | 19.6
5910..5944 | 22.2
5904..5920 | 21.3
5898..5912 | 20.2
